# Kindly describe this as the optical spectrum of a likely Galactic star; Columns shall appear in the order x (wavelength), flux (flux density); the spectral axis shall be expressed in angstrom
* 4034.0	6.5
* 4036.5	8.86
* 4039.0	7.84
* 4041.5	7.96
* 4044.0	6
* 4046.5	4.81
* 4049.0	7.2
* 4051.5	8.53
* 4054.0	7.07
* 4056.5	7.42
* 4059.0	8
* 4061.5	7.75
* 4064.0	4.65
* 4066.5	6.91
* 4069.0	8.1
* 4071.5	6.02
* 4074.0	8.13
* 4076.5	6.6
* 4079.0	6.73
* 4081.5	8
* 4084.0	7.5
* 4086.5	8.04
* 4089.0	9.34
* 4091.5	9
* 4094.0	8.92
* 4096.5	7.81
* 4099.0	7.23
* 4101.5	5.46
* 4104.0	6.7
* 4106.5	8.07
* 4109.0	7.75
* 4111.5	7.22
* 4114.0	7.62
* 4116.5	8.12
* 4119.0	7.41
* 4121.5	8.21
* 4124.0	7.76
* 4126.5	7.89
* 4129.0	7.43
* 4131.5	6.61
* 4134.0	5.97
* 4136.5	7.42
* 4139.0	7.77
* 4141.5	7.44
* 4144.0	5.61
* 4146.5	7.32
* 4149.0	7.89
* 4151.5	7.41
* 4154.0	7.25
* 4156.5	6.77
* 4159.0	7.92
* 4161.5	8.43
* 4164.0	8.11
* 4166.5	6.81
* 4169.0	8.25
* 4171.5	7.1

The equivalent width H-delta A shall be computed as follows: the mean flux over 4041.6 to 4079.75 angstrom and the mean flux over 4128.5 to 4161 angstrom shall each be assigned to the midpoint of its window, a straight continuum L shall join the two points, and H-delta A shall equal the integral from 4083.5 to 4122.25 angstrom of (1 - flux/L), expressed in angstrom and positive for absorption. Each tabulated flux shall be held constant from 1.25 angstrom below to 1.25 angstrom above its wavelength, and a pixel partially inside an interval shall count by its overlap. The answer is -3.9 angstrom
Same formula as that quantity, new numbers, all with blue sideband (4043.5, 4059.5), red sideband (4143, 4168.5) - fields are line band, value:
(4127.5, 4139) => 0.5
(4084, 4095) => -2.3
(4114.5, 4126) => -0.9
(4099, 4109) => 0.4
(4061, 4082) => 0.5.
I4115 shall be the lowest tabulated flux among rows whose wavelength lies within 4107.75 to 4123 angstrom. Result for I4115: 7.22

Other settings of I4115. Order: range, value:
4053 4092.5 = 4.65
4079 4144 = 5.46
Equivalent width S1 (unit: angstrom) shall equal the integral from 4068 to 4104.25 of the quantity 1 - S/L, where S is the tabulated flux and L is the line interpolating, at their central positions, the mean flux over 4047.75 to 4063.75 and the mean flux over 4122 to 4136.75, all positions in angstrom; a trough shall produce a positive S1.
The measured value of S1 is -1.11 angstrom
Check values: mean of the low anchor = 7.47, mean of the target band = 7.59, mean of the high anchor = 7.22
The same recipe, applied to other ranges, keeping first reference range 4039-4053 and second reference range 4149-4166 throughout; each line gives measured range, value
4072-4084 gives -0.2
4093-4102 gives -0.2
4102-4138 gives 0.0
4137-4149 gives 0.6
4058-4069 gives 0.2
